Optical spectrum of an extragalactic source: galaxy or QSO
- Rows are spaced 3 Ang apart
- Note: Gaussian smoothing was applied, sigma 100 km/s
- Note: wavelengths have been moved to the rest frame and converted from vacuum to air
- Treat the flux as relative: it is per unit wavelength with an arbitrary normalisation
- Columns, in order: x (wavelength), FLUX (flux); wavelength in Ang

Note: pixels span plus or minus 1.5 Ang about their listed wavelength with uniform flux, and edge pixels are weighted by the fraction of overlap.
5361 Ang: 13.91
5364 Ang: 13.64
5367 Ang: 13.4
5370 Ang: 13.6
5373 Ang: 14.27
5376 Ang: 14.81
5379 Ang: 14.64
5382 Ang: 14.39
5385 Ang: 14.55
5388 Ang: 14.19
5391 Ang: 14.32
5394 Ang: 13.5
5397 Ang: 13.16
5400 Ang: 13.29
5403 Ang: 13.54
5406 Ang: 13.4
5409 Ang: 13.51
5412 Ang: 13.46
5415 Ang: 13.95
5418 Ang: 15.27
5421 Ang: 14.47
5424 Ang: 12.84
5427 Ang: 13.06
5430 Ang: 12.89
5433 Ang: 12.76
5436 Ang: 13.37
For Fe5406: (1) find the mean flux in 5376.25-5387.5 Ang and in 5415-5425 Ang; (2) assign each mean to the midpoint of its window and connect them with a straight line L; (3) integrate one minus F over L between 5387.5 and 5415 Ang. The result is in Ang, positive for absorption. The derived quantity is 1.5 Ang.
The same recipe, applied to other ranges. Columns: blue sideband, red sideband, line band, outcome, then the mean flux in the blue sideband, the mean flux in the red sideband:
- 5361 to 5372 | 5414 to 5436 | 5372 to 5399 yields -1.13 Ang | 13.6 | 13.6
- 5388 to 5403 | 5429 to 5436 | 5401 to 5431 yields -0.91 Ang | 13.6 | 12.9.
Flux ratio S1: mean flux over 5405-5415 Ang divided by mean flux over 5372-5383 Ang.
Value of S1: 0.9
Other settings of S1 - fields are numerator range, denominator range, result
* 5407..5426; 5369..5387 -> 0.96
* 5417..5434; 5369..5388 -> 0.94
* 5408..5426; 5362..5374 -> 1.01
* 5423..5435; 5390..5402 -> 0.95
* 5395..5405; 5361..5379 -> 0.95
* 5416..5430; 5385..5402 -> 1.00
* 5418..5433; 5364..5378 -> 0.96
